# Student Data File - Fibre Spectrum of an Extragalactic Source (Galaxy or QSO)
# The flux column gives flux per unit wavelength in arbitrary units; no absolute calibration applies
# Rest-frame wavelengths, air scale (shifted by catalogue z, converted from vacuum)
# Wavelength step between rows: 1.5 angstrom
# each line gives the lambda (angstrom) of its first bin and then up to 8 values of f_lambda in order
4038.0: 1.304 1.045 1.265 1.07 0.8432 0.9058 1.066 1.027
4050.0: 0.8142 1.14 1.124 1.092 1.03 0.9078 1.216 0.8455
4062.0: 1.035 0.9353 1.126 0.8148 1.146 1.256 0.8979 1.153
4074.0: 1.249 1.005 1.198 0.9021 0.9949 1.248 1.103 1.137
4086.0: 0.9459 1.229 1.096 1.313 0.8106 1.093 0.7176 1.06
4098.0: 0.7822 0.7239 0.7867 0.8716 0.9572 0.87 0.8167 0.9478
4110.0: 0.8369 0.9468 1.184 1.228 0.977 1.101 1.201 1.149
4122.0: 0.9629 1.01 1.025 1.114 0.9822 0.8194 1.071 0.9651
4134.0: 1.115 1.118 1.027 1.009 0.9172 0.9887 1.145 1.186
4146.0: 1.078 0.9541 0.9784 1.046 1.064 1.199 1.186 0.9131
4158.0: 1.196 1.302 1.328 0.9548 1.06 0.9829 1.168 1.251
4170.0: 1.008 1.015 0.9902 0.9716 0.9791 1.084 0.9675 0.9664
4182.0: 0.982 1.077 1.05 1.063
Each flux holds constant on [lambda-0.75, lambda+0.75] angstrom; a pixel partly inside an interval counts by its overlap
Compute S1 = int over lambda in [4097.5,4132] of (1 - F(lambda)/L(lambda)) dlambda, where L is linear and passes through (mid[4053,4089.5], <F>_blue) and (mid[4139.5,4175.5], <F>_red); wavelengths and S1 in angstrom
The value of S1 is 3.18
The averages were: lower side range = 1.07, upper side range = 1.08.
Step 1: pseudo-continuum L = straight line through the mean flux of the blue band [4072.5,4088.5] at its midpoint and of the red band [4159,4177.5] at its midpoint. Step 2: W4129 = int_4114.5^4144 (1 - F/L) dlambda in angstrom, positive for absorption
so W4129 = 1.3 angstrom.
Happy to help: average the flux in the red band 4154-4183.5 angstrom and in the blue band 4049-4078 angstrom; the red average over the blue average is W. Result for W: 1.0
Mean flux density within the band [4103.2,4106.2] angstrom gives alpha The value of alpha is 0.914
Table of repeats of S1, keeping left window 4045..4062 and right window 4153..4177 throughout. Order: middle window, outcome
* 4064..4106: 0.8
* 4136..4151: 0.6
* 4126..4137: 0.5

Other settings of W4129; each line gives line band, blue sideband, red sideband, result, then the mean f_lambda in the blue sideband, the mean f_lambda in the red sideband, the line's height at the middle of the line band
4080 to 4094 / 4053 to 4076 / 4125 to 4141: -0.9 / 1.05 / 1.01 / 1.04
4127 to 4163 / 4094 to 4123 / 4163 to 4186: -2.3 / 0.955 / 1.04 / 1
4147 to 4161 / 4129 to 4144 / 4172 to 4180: -1.3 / 1.02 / 0.998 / 1.01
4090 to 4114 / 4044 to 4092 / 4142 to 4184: 3.2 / 1.06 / 1.07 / 1.06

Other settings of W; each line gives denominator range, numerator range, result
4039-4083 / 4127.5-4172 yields 1.02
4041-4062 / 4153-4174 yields 1.09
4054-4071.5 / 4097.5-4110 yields 0.82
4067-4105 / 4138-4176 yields 1.05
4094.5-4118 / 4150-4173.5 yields 1.19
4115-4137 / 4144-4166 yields 1.05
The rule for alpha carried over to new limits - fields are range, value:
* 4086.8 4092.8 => 1.11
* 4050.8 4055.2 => 1.12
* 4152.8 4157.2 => 1.1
